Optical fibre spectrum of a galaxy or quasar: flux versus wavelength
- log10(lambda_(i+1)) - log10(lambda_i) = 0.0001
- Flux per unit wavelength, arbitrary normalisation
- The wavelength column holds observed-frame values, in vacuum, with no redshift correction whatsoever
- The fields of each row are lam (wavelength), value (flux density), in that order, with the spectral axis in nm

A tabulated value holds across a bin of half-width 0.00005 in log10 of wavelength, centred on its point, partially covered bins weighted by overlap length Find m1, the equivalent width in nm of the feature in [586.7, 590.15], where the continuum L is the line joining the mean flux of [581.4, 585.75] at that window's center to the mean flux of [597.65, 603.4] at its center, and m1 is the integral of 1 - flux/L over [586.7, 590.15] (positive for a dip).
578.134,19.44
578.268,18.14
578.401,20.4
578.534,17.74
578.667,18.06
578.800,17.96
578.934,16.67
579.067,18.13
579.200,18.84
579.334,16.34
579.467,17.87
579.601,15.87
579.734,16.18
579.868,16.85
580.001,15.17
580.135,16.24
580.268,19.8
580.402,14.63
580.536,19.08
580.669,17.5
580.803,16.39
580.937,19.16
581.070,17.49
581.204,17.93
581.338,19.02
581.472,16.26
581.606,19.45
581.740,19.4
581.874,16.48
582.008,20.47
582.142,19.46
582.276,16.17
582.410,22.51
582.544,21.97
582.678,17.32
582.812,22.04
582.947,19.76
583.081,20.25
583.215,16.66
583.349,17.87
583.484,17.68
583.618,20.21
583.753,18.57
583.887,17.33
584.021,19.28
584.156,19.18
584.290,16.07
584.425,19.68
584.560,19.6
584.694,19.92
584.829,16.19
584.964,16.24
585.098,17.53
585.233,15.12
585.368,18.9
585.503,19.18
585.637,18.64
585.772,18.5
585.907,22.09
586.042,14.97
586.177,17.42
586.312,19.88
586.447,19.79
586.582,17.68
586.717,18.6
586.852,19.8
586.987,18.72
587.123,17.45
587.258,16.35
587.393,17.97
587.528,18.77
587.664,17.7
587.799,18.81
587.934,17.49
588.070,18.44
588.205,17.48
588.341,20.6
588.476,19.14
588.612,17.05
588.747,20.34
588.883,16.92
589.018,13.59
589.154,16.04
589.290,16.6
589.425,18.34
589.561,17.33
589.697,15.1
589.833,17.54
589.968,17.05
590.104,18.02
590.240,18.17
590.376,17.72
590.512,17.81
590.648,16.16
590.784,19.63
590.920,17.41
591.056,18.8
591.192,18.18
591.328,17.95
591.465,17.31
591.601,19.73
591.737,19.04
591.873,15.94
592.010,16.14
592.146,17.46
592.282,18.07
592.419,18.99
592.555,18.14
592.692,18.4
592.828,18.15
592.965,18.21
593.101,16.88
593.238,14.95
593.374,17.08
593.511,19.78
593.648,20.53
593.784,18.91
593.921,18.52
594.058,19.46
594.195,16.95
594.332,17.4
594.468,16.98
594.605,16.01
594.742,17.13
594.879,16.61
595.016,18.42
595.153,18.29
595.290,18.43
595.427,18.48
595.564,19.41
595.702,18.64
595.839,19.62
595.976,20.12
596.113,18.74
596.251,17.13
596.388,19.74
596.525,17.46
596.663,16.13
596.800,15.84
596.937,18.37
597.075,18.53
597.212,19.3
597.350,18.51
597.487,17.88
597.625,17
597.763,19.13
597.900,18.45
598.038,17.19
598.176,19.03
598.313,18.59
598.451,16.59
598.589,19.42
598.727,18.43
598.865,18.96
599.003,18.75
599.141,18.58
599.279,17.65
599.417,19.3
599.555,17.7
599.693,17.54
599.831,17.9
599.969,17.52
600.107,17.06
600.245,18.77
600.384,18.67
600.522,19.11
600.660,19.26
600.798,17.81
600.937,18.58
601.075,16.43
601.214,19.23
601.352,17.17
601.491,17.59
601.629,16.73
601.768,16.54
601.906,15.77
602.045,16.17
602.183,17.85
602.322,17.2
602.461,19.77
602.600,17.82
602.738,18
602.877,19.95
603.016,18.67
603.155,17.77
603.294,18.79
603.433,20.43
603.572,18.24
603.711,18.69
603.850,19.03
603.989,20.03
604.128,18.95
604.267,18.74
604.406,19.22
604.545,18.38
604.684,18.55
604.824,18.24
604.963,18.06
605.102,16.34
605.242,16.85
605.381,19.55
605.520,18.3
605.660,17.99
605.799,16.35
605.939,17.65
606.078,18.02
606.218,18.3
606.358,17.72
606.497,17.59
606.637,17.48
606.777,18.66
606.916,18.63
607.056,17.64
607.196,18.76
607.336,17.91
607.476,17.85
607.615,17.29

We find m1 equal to 0.14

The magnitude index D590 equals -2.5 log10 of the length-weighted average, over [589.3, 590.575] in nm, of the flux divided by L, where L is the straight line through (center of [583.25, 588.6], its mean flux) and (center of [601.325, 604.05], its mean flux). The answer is 0.05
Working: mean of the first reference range 18.3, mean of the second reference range 18.1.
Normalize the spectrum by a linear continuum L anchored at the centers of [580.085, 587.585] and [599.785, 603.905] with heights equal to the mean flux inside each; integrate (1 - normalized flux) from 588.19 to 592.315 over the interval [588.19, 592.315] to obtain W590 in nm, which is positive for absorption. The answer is 0.149 nm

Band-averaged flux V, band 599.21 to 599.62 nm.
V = 18.2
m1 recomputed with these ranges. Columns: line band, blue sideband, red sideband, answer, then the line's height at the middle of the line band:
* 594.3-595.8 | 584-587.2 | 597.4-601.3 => 0.03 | 18.3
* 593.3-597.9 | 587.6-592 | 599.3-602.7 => -0.11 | 17.8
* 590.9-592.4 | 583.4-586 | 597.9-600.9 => 0.04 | 18.3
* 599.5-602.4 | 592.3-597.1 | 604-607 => 0.07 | 18.1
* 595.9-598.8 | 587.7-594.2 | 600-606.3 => -0.03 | 18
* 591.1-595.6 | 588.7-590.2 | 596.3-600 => -0.11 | 17.5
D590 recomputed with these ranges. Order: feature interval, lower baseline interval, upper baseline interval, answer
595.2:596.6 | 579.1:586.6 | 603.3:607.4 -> -0.03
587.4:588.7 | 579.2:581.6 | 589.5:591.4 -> -0.05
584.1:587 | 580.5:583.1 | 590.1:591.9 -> 0.01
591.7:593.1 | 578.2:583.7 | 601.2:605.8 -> 0.02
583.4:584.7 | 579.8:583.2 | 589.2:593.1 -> -0.03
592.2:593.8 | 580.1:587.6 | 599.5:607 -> 0.01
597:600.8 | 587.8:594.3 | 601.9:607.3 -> -0.02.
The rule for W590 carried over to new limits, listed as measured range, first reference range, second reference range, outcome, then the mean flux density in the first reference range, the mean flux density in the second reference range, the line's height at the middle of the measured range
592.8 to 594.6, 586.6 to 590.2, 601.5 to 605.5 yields 0.000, 17.7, 18.2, 17.9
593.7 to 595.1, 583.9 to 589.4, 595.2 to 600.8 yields 0.043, 18.1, 18.3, 18.2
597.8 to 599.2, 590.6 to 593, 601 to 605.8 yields -0.027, 18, 18.1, 18.1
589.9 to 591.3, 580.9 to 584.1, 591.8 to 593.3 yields -0.017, 18.9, 17.4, 17.7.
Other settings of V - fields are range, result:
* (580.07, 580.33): 18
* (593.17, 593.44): 16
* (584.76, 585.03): 16.2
